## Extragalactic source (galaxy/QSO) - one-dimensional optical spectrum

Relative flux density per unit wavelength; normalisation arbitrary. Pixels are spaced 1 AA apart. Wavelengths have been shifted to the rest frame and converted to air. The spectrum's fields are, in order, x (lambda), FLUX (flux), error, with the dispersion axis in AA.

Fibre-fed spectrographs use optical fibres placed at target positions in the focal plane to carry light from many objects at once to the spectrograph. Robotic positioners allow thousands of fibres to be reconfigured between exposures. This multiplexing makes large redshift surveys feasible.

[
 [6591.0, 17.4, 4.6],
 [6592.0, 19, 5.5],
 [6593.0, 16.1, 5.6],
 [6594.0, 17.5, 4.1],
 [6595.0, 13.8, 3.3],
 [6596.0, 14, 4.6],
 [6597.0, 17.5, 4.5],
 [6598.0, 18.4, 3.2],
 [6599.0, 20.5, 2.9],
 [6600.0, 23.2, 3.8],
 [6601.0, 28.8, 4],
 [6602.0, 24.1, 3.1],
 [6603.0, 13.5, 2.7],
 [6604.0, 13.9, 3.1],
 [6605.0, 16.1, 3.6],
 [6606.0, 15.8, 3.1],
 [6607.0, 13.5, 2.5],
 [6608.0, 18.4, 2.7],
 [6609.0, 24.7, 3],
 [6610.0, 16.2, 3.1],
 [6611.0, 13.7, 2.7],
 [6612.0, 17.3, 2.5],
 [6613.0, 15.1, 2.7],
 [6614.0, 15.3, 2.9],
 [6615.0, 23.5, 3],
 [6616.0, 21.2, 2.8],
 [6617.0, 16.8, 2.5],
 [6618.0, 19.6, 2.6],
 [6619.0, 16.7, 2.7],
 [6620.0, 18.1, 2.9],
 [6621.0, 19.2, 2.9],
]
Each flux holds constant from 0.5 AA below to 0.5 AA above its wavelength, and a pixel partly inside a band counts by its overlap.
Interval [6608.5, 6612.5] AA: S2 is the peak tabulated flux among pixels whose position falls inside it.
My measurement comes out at 24.7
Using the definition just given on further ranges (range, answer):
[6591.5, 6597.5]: 19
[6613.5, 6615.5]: 23.5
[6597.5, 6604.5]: 28.8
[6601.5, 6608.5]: 24.1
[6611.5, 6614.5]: 17.3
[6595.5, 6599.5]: 20.5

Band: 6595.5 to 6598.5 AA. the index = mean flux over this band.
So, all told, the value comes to 16.6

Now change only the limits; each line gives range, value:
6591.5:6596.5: 16.1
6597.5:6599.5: 19.4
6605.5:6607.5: 14.7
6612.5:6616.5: 18.8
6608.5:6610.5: 20.4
